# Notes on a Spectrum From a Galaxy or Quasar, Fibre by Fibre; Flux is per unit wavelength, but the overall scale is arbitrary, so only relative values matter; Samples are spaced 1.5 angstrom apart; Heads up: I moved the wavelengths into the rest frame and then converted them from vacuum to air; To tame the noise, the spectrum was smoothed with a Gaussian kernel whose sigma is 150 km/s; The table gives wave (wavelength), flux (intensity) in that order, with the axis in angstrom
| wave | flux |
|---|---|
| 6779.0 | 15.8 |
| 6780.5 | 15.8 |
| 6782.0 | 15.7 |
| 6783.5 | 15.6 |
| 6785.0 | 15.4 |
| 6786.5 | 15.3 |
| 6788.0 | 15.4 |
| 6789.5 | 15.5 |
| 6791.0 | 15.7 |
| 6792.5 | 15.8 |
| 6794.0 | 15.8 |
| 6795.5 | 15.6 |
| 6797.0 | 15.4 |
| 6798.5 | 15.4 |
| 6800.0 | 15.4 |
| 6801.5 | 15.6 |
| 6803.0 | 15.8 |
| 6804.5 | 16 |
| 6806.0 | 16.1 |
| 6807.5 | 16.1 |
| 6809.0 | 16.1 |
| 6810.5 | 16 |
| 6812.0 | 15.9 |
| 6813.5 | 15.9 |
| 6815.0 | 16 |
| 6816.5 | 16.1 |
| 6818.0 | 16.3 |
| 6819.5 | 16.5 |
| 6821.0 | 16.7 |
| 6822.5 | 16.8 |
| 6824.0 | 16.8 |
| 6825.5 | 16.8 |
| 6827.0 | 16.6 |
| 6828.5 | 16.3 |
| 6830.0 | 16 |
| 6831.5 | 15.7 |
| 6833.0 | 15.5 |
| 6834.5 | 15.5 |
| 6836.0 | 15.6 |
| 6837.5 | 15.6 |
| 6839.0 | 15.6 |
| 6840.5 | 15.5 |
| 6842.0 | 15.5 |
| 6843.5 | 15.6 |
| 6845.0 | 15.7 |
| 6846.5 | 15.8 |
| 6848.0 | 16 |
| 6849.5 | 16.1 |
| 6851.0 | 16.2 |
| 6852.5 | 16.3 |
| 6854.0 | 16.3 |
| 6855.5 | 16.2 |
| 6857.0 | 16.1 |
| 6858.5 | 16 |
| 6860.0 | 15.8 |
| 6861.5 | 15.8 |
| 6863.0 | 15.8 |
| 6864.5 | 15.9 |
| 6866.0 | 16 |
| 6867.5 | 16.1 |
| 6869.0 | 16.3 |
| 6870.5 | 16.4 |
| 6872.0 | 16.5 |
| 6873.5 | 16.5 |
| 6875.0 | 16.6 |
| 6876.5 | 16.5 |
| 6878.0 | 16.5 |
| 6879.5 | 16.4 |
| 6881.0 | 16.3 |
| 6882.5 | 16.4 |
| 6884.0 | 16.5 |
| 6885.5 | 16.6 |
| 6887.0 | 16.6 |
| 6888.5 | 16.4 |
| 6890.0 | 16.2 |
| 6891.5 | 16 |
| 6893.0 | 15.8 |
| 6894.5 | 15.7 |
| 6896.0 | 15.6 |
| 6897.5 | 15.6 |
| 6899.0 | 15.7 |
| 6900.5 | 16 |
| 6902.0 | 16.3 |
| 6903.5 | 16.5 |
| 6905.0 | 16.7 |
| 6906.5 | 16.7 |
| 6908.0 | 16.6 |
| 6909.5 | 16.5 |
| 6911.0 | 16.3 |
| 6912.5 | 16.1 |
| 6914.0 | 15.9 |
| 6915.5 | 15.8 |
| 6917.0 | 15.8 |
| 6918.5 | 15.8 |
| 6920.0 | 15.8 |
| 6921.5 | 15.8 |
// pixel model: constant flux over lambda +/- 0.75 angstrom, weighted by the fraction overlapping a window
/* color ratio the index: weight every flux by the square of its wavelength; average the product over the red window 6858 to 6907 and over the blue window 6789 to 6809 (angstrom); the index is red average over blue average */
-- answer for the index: 1.1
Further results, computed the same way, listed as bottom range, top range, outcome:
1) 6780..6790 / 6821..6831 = 1.08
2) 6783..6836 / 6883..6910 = 1.04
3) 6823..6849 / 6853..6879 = 1.03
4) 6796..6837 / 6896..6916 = 1.04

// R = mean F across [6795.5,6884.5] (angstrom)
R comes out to 16.1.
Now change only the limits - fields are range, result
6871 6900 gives 16.2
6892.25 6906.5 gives 16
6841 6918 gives 16.1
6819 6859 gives 16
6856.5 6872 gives 16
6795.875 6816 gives 15.8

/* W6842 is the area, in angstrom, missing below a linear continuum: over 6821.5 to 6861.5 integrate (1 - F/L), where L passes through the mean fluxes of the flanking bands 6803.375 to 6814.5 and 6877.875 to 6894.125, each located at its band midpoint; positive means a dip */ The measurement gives 0.3 angstrom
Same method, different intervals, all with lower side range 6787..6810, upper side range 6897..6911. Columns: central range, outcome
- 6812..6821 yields -0.2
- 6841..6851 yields 0.1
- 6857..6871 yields 0.1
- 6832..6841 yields 0.2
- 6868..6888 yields -0.4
